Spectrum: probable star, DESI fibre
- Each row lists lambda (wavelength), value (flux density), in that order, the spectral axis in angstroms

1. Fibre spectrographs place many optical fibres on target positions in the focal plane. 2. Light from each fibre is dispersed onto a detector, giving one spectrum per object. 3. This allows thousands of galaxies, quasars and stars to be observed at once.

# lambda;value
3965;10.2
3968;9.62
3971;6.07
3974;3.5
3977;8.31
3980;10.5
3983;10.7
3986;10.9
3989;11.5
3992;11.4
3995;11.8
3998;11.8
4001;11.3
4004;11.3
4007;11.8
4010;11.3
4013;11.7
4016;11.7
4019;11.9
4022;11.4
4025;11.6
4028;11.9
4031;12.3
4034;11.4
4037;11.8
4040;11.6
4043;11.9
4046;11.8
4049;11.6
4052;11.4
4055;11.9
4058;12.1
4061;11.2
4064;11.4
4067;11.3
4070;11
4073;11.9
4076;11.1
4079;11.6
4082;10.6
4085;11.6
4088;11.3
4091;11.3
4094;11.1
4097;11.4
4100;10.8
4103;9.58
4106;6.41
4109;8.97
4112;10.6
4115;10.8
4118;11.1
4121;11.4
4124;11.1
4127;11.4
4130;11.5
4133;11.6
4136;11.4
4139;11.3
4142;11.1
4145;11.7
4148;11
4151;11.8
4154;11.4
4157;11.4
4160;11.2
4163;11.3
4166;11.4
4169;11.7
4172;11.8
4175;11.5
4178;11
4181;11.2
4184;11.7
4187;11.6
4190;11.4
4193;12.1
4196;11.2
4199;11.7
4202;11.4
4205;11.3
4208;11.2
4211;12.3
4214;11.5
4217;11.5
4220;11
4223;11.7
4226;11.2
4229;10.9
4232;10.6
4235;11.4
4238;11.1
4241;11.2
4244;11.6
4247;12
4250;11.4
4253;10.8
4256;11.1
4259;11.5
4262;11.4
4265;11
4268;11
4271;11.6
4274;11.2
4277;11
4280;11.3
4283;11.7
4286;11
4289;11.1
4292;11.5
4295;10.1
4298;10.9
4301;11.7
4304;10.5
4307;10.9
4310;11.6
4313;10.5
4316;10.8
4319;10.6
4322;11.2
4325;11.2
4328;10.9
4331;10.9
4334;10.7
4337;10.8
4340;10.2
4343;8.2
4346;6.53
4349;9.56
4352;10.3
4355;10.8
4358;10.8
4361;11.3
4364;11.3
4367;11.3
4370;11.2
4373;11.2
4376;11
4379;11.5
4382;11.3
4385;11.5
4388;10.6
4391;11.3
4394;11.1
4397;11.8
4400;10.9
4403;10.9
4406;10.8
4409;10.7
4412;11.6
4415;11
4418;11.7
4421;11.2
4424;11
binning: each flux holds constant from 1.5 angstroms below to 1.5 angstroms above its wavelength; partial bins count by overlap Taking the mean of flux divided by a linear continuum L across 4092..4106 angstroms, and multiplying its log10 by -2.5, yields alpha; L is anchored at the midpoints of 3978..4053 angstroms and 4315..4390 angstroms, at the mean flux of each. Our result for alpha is 0.10 mag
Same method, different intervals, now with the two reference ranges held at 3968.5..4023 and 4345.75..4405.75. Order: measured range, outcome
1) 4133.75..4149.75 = -0.07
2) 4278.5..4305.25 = -0.03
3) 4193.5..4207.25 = -0.07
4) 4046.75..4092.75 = -0.09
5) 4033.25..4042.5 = -0.11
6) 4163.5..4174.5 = -0.09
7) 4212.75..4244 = -0.05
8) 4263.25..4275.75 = -0.04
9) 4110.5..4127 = -0.04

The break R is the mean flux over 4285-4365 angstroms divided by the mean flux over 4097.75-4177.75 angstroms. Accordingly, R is 1.0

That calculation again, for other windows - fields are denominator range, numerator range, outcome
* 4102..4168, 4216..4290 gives 1.03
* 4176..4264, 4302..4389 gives 0.94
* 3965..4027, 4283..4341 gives 1.04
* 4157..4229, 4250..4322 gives 0.97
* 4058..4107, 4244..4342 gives 1.01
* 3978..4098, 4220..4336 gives 0.97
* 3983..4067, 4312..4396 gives 0.92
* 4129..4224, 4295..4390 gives 0.93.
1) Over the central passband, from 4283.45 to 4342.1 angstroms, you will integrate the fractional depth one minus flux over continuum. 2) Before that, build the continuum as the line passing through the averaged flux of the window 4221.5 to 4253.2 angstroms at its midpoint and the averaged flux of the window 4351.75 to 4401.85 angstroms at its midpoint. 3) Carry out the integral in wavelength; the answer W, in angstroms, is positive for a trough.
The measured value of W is 1.7 angstroms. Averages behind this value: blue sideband 11.3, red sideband 11.1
